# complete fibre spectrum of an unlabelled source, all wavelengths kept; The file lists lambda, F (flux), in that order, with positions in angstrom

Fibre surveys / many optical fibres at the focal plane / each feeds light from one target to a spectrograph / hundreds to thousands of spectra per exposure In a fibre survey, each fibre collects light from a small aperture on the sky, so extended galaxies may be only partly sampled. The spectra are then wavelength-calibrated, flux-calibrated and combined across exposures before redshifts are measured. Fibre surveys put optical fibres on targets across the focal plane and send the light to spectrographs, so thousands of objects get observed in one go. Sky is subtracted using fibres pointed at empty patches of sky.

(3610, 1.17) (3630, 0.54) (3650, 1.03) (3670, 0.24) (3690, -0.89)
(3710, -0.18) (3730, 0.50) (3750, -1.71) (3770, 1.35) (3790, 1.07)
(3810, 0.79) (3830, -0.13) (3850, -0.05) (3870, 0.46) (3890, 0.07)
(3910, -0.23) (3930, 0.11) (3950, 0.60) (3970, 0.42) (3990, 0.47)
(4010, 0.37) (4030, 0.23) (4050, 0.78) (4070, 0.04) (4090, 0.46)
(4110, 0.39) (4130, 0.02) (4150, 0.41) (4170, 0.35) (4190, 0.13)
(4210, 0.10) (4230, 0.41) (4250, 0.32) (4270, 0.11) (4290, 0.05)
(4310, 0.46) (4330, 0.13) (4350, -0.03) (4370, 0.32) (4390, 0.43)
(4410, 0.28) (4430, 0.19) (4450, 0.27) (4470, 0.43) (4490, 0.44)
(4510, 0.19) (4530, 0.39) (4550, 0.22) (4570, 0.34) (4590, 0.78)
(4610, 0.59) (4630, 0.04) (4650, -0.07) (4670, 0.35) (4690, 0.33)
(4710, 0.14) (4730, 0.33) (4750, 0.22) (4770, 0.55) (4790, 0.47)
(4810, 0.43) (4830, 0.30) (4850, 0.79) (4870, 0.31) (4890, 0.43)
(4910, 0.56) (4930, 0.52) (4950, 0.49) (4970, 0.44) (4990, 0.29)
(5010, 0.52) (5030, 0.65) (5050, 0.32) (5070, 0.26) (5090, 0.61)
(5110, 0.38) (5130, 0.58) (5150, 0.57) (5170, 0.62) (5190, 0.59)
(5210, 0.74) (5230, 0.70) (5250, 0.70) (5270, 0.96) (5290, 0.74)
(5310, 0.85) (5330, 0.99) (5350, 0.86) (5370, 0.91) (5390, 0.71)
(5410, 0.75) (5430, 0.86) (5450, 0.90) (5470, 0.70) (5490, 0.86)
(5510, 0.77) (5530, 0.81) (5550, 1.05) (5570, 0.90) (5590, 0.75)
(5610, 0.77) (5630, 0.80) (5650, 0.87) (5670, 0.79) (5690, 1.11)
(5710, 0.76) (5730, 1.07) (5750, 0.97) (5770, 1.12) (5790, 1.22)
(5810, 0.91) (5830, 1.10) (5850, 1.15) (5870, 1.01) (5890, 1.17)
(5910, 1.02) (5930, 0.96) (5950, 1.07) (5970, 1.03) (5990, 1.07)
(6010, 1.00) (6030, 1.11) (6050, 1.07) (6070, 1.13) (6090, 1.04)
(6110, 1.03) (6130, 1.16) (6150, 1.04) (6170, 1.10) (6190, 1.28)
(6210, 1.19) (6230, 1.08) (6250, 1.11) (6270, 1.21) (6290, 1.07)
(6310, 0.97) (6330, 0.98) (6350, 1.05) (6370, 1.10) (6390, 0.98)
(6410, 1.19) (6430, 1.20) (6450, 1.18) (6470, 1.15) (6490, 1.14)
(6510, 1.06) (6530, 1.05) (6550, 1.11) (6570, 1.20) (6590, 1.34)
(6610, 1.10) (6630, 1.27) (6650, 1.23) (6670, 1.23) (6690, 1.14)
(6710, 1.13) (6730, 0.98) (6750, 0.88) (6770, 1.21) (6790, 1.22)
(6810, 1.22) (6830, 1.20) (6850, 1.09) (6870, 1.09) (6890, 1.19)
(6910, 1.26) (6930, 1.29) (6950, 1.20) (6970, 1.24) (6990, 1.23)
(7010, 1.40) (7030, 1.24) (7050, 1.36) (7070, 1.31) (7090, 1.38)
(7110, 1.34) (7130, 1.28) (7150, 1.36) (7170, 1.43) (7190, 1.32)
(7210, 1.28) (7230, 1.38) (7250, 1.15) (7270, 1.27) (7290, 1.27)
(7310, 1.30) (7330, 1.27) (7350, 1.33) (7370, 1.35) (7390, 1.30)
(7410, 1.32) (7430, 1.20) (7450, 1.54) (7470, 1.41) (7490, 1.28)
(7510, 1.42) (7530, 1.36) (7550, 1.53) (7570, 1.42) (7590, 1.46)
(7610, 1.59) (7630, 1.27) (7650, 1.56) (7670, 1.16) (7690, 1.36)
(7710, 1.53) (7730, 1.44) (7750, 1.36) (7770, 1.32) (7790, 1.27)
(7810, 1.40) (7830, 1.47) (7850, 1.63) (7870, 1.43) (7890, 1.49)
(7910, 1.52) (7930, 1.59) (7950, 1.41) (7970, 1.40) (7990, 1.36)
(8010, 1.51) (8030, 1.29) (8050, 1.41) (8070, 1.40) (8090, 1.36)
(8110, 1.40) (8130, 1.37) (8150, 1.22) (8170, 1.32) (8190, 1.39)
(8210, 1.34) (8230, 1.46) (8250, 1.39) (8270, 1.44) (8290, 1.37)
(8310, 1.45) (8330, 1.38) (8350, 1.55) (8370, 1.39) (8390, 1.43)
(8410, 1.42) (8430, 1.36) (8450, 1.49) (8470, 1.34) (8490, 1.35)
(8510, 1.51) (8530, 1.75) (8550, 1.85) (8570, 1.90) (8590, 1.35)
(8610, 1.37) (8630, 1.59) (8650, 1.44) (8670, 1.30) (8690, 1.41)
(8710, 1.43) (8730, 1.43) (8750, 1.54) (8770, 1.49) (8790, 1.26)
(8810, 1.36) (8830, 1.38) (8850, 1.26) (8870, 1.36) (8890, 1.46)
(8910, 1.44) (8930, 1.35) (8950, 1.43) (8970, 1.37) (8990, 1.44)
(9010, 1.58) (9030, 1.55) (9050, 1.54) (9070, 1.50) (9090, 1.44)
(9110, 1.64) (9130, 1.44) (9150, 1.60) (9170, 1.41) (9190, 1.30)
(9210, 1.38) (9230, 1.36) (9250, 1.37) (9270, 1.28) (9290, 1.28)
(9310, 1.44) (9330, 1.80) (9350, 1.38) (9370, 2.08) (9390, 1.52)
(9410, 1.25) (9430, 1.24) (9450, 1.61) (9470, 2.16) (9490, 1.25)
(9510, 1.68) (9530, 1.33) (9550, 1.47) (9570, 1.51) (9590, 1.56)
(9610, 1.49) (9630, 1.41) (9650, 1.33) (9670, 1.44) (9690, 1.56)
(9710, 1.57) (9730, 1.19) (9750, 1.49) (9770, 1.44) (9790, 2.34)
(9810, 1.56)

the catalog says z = 0.30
